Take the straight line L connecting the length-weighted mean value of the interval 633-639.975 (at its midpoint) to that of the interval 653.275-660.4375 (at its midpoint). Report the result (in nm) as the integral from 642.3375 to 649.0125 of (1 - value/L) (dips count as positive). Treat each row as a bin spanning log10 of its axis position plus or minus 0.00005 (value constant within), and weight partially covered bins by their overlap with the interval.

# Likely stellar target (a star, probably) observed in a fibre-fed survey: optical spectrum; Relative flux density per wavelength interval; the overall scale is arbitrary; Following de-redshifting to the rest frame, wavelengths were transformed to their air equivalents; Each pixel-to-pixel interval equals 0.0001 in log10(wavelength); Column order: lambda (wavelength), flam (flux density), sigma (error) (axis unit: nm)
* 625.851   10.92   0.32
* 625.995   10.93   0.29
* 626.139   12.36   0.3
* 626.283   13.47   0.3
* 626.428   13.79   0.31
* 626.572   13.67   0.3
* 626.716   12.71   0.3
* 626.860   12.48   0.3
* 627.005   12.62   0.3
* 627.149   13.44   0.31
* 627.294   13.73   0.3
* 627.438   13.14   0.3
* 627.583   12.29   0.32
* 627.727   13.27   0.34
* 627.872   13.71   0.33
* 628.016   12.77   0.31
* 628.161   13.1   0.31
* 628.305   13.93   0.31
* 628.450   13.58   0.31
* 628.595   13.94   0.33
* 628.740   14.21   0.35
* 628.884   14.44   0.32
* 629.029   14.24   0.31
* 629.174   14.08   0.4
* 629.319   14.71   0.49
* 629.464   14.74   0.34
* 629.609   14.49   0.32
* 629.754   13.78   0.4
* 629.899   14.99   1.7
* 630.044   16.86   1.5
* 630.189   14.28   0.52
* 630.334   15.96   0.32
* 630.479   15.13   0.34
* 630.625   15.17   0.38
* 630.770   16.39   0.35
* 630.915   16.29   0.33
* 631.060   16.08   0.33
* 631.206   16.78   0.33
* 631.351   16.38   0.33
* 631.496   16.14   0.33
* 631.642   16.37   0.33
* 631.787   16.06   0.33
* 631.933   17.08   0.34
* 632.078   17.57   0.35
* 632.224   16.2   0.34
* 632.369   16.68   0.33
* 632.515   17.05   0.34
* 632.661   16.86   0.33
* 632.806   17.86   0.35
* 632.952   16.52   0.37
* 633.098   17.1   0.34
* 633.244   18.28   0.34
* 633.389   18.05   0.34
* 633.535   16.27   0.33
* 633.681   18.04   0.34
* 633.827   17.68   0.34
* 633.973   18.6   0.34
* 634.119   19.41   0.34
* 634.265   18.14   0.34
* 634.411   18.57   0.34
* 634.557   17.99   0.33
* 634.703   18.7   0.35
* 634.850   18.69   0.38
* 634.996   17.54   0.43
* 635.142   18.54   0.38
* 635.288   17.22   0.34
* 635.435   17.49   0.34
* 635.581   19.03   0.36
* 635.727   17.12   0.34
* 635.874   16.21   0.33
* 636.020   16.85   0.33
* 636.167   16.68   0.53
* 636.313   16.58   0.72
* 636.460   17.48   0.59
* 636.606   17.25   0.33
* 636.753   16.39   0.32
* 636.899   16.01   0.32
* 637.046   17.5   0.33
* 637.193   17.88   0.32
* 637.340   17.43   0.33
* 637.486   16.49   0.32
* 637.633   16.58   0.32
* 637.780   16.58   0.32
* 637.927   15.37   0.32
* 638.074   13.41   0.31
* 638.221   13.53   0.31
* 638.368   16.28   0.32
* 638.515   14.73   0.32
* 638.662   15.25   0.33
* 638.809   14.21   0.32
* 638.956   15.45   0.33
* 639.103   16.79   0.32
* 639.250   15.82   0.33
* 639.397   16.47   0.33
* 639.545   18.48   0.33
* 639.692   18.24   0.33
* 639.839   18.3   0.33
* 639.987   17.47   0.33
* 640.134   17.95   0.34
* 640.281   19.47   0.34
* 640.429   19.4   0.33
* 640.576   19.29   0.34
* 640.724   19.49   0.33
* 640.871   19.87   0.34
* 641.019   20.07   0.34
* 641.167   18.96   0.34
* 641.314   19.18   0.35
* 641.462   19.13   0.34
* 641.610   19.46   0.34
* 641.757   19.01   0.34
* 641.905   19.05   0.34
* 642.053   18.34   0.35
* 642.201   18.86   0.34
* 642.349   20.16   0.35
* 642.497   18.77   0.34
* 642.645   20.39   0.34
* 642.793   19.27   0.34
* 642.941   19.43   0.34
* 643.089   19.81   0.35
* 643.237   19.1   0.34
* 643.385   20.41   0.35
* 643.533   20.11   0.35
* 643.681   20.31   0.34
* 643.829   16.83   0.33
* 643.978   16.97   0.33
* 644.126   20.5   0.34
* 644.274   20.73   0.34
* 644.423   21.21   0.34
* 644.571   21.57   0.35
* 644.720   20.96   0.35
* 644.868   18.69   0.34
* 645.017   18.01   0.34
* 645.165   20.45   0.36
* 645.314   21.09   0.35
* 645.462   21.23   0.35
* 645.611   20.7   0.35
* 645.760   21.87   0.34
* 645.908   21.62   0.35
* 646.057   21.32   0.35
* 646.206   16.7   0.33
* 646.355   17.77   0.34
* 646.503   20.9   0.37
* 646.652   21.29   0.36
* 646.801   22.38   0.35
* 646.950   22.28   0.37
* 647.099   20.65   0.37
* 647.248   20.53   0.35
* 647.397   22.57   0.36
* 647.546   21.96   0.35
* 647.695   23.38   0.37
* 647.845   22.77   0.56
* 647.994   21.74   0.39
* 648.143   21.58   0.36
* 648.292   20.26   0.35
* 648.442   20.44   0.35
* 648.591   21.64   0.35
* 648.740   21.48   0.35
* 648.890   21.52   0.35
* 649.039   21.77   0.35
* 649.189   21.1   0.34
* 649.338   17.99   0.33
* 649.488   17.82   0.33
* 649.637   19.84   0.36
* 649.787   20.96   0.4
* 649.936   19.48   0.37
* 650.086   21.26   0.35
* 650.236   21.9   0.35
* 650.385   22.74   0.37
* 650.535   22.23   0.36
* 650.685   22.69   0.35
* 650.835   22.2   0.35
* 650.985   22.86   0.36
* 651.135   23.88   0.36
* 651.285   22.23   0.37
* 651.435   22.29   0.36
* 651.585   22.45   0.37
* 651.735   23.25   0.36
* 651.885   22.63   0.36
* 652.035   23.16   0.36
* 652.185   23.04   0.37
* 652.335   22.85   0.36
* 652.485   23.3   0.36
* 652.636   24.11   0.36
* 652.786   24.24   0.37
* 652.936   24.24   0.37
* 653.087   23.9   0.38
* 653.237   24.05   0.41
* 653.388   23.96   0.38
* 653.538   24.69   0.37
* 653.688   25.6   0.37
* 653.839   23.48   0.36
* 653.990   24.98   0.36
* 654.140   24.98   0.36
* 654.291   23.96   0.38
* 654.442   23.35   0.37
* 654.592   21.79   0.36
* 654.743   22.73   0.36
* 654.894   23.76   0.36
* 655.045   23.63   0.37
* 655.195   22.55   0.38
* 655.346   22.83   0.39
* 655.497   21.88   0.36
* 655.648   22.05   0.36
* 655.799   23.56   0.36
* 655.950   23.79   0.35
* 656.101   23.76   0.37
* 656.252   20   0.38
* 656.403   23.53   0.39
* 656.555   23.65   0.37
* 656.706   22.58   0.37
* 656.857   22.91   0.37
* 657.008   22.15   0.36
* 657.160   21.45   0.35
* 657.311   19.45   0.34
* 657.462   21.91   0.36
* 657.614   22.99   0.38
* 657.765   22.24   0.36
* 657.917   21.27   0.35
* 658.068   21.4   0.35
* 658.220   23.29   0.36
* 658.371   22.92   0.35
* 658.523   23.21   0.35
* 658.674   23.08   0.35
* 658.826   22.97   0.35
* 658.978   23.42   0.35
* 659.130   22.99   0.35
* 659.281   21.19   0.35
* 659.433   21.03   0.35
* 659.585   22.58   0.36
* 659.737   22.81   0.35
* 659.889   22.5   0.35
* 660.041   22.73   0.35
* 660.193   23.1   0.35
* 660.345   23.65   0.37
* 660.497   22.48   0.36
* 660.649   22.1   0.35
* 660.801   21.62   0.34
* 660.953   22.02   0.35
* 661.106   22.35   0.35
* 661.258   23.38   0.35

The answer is -0.29 nm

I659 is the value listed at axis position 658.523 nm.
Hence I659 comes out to 23.21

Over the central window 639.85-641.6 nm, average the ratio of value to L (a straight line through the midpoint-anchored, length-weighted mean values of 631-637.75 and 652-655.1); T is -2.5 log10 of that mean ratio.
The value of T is 0.02 mag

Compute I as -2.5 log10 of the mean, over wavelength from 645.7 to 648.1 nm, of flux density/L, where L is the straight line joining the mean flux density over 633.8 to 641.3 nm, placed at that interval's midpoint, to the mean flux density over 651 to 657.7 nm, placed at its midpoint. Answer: -0.03 mag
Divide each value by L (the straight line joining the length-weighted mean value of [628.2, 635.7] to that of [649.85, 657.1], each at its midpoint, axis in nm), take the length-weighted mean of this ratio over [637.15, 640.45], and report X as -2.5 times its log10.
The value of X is 0.13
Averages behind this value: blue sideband 16.5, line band 16.5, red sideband 23.1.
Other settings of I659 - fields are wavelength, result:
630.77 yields 16.39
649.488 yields 17.82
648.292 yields 20.26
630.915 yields 16.29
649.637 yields 19.84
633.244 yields 18.28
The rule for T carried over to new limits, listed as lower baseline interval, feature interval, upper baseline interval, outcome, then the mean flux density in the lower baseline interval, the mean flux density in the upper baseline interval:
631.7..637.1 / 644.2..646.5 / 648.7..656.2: 0.02 mag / 17.4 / 22.7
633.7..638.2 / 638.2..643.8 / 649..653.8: 0.04 mag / 17.3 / 22.5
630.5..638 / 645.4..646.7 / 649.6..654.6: 0.04 mag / 17.1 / 23.1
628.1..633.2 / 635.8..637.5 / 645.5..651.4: 0.04 mag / 15.6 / 21.2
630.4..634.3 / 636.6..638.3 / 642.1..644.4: 0.12 mag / 17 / 19.5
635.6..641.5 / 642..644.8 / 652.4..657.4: -0.04 mag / 17.1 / 23.2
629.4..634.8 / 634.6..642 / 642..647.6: 0.06 mag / 16.7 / 20.2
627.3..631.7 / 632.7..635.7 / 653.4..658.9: -0.12 mag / 14.7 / 22.9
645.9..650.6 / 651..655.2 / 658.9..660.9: -0.09 mag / 21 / 22.5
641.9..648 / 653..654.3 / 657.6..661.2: -0.13 mag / 20.3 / 22.5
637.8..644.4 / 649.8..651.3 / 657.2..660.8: -0.09 mag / 18.2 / 22.4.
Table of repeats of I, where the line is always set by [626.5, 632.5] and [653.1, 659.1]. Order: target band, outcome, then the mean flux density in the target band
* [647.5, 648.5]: -0.065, 21.7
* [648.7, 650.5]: 0.015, 20.7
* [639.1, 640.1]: 0.027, 17.4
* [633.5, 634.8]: -0.128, 18.2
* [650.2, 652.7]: -0.063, 22.8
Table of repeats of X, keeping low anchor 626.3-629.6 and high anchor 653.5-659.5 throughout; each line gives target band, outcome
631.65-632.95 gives -0.128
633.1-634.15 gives -0.164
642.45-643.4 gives -0.066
